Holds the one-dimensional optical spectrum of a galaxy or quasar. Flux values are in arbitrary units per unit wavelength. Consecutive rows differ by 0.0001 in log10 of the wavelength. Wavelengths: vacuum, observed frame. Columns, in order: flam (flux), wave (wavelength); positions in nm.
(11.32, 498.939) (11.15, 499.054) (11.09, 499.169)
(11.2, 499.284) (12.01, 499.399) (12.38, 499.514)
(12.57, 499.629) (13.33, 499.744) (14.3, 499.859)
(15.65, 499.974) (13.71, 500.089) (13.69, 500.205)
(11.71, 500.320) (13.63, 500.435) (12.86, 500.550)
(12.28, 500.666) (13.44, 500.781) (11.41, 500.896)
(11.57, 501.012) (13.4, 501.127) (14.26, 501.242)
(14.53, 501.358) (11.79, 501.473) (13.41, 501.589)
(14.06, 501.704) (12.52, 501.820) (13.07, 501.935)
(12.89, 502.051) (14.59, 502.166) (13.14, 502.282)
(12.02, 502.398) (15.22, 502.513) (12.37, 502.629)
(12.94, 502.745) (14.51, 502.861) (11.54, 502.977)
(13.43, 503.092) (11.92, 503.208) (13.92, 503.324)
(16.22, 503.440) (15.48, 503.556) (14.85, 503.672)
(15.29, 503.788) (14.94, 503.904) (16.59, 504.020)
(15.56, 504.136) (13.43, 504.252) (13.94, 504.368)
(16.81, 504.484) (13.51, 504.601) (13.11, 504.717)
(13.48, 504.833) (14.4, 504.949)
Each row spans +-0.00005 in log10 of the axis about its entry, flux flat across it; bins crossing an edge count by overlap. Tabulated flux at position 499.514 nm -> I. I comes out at 12.38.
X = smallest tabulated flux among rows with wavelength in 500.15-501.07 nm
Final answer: 11.41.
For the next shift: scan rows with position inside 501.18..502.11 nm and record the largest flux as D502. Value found 14.53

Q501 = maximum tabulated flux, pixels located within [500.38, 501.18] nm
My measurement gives 13.63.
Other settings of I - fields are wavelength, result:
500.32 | 11.71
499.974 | 15.65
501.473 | 11.79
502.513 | 15.22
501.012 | 11.57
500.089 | 13.71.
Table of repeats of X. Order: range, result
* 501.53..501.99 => 12.52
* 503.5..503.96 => 14.85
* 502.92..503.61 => 11.54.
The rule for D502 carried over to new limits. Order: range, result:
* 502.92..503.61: 16.22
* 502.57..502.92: 14.51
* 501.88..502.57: 15.22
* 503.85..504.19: 16.59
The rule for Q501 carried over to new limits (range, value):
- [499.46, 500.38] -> 15.65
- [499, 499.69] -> 12.57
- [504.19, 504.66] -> 16.81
